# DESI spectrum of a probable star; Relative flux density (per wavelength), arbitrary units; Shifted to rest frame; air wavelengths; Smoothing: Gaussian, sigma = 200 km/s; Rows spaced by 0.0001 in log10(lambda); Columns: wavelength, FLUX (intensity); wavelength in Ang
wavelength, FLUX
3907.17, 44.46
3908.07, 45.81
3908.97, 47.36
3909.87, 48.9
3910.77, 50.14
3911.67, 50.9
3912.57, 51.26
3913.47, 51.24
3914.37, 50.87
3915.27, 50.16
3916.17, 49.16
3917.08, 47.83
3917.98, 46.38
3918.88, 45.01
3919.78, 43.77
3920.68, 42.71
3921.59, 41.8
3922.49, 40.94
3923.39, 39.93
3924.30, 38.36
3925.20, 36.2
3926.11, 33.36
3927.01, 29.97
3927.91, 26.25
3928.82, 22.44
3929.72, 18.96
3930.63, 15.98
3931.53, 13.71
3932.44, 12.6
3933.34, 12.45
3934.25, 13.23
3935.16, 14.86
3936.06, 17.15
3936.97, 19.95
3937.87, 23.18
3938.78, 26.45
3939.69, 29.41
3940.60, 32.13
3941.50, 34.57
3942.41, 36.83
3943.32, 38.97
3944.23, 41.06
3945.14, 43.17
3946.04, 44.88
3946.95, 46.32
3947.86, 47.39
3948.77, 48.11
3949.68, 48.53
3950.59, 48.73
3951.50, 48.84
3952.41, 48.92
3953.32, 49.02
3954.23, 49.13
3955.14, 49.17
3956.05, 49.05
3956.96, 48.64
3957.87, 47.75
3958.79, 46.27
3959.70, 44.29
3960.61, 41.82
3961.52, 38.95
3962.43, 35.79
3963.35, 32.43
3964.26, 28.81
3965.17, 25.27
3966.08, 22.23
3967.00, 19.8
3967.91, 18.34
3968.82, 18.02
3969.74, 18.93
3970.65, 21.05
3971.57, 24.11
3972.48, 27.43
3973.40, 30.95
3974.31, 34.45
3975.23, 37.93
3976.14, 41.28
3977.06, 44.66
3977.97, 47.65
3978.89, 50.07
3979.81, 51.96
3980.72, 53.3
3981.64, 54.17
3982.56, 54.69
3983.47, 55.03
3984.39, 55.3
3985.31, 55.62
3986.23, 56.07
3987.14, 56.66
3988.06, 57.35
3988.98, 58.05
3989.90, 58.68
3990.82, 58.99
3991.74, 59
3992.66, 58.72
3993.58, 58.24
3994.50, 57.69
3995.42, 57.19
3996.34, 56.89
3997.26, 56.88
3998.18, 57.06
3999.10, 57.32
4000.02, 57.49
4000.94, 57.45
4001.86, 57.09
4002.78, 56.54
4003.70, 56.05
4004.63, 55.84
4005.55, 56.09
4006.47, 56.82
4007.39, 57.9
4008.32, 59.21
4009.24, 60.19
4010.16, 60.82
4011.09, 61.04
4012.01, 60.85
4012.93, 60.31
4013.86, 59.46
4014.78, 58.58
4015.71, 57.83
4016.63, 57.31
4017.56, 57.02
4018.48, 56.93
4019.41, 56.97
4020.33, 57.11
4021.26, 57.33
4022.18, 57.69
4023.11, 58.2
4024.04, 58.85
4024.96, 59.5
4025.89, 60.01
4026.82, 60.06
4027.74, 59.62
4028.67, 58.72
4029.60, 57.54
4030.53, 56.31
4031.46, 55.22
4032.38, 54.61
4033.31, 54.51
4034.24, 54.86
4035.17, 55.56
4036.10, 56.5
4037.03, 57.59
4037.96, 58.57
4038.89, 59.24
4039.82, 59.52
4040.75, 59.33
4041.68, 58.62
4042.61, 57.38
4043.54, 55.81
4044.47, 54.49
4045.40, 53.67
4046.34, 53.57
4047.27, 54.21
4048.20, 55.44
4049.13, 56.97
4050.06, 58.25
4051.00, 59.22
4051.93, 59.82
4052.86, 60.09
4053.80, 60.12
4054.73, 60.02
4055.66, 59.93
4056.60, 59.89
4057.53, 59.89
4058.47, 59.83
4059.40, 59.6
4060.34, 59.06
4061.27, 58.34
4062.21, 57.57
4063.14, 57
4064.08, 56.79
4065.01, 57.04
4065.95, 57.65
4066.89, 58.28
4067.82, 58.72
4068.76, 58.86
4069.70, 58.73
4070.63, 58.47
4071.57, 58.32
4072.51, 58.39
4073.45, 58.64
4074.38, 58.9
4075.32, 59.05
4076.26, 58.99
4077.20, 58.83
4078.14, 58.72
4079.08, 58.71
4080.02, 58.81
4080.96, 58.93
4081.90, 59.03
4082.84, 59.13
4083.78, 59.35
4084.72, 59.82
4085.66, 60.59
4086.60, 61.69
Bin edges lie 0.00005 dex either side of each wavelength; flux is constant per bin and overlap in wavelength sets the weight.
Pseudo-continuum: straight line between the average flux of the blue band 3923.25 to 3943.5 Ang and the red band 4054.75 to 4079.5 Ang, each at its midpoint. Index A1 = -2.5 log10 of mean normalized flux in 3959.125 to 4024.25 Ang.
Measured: -0.227 mag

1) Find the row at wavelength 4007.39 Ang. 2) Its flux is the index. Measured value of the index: 57.9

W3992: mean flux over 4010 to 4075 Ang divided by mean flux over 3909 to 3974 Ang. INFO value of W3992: 1.6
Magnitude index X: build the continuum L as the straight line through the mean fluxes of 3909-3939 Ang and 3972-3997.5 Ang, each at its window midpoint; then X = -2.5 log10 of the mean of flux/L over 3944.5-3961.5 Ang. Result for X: -0.11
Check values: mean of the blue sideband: 34.3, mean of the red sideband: 51.5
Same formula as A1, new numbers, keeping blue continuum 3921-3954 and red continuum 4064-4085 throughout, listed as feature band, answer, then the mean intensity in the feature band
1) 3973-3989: -0.199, 49.6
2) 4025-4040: -0.133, 57.4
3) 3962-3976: 0.411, 26.7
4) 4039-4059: -0.079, 57.9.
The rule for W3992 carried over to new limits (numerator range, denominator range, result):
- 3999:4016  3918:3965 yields 1.62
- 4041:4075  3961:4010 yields 1.23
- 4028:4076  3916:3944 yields 1.90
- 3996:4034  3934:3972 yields 1.63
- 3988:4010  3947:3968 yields 1.40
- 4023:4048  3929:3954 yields 1.76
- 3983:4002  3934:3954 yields 1.56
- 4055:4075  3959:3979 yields 1.84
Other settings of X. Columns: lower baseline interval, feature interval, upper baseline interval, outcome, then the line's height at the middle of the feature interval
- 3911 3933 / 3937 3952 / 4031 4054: 0.050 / 41.1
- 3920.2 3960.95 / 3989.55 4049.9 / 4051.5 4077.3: -0.148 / 50.5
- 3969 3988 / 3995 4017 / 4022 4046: -0.155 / 50.4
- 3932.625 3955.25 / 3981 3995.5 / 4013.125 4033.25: -0.179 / 48.2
